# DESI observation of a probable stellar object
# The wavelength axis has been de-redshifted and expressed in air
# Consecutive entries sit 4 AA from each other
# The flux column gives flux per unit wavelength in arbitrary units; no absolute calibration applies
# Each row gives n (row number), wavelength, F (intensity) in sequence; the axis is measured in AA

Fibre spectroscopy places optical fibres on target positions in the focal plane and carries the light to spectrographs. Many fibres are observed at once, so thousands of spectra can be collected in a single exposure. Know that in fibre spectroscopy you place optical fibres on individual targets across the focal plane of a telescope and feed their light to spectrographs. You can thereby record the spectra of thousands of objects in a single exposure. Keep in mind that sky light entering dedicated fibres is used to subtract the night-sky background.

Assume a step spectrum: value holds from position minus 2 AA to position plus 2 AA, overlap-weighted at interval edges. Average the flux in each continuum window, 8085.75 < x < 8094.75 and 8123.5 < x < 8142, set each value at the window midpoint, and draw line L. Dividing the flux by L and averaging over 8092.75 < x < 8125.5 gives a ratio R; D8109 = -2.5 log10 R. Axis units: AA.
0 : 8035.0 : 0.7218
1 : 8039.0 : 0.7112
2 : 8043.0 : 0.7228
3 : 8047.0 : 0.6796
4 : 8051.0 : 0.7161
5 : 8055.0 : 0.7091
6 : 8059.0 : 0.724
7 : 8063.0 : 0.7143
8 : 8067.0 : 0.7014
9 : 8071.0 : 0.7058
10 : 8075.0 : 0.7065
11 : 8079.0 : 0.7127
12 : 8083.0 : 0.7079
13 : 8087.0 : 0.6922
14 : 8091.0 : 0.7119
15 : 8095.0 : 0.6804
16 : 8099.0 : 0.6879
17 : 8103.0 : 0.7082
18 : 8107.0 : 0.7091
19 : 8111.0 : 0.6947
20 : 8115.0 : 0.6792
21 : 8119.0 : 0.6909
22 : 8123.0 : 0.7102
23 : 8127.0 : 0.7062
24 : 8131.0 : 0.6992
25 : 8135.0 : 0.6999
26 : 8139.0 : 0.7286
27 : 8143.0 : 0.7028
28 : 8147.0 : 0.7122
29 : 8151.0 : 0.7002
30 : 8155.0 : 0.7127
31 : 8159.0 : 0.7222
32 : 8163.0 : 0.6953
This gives 0.012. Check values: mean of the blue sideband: 0.699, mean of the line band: 0.695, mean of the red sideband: 0.708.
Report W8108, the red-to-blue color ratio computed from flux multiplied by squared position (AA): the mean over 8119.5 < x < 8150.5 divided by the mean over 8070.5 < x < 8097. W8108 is 1.02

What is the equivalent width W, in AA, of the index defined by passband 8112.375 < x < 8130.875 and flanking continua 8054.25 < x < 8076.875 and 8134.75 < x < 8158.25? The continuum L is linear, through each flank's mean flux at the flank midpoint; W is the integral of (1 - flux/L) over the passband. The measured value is 0.4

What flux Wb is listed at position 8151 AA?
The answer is 0.7002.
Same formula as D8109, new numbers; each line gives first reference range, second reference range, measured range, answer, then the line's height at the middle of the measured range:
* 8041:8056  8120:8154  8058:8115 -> 0.01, 0.707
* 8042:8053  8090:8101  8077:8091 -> -0.02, 0.695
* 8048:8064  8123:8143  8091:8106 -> 0.02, 0.711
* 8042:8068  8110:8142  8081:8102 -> 0.01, 0.705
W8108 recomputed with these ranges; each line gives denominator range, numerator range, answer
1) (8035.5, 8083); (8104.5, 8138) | 1.00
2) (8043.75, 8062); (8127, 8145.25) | 1.02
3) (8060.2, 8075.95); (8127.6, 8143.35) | 1.02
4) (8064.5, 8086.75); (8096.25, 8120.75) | 0.99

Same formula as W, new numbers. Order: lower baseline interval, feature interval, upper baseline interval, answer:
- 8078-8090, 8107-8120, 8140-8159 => 0.3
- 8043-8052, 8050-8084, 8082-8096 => -0.5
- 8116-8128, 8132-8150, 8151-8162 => -0.1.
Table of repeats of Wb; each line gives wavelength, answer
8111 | 0.6947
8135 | 0.6999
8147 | 0.7122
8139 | 0.7286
